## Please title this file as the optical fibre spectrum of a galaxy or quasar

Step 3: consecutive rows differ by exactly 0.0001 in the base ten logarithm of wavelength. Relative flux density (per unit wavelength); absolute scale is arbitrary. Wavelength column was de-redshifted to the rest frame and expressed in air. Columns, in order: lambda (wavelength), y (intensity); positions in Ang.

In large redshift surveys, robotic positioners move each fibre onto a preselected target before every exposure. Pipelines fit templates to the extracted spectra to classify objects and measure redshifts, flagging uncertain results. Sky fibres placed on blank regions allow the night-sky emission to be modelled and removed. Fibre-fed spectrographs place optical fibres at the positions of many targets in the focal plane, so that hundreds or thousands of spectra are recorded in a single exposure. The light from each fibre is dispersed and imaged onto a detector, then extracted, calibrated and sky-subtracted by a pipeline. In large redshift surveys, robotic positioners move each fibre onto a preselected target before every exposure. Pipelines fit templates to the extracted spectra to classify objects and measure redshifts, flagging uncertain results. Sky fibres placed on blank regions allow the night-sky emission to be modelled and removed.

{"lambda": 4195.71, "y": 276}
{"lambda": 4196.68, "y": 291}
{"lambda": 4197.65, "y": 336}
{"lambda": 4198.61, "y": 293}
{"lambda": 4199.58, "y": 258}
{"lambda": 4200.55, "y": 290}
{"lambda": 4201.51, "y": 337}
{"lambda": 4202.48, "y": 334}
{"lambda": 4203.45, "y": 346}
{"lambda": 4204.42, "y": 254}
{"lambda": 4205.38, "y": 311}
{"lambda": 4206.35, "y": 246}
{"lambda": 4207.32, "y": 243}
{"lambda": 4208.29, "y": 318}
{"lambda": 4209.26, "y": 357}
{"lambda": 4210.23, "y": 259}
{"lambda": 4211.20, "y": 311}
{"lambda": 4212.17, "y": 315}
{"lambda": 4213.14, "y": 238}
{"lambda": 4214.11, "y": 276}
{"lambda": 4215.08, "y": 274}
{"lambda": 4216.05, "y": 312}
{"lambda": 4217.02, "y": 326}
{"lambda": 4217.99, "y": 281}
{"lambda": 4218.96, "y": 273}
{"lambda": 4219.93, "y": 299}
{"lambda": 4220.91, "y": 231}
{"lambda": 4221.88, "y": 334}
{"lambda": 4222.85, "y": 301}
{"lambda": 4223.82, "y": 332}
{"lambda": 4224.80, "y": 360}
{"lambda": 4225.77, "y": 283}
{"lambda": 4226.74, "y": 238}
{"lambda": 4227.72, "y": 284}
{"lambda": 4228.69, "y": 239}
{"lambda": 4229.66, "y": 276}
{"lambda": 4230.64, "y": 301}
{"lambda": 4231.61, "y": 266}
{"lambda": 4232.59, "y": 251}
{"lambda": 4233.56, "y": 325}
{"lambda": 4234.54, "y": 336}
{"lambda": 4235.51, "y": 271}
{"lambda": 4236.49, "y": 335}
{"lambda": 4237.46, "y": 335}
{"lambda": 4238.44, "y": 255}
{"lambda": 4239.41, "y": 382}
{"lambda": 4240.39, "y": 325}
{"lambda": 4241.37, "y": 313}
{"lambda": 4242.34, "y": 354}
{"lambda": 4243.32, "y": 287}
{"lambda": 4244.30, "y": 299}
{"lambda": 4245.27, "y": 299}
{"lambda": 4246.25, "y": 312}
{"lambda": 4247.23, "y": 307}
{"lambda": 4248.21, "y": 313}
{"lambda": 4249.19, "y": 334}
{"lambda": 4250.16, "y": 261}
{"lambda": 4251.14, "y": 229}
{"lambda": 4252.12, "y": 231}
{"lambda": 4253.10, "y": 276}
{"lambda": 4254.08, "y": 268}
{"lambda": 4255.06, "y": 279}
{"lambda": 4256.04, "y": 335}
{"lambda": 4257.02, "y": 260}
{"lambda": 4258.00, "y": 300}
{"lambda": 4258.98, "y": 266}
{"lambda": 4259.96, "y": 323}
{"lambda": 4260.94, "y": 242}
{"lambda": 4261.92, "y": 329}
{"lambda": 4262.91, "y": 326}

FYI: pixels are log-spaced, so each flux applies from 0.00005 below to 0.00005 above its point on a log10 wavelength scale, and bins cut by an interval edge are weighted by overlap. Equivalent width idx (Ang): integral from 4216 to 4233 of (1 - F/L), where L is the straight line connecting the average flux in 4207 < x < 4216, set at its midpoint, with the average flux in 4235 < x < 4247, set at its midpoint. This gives 0.7 Ang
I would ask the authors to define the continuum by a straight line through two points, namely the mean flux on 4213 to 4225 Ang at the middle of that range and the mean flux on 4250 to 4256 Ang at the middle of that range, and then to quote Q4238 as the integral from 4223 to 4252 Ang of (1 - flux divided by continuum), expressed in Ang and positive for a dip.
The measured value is -2.3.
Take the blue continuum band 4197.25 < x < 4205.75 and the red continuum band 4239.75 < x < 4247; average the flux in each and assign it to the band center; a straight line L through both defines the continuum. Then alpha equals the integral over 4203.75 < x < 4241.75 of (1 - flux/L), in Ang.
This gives 2.0 Ang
